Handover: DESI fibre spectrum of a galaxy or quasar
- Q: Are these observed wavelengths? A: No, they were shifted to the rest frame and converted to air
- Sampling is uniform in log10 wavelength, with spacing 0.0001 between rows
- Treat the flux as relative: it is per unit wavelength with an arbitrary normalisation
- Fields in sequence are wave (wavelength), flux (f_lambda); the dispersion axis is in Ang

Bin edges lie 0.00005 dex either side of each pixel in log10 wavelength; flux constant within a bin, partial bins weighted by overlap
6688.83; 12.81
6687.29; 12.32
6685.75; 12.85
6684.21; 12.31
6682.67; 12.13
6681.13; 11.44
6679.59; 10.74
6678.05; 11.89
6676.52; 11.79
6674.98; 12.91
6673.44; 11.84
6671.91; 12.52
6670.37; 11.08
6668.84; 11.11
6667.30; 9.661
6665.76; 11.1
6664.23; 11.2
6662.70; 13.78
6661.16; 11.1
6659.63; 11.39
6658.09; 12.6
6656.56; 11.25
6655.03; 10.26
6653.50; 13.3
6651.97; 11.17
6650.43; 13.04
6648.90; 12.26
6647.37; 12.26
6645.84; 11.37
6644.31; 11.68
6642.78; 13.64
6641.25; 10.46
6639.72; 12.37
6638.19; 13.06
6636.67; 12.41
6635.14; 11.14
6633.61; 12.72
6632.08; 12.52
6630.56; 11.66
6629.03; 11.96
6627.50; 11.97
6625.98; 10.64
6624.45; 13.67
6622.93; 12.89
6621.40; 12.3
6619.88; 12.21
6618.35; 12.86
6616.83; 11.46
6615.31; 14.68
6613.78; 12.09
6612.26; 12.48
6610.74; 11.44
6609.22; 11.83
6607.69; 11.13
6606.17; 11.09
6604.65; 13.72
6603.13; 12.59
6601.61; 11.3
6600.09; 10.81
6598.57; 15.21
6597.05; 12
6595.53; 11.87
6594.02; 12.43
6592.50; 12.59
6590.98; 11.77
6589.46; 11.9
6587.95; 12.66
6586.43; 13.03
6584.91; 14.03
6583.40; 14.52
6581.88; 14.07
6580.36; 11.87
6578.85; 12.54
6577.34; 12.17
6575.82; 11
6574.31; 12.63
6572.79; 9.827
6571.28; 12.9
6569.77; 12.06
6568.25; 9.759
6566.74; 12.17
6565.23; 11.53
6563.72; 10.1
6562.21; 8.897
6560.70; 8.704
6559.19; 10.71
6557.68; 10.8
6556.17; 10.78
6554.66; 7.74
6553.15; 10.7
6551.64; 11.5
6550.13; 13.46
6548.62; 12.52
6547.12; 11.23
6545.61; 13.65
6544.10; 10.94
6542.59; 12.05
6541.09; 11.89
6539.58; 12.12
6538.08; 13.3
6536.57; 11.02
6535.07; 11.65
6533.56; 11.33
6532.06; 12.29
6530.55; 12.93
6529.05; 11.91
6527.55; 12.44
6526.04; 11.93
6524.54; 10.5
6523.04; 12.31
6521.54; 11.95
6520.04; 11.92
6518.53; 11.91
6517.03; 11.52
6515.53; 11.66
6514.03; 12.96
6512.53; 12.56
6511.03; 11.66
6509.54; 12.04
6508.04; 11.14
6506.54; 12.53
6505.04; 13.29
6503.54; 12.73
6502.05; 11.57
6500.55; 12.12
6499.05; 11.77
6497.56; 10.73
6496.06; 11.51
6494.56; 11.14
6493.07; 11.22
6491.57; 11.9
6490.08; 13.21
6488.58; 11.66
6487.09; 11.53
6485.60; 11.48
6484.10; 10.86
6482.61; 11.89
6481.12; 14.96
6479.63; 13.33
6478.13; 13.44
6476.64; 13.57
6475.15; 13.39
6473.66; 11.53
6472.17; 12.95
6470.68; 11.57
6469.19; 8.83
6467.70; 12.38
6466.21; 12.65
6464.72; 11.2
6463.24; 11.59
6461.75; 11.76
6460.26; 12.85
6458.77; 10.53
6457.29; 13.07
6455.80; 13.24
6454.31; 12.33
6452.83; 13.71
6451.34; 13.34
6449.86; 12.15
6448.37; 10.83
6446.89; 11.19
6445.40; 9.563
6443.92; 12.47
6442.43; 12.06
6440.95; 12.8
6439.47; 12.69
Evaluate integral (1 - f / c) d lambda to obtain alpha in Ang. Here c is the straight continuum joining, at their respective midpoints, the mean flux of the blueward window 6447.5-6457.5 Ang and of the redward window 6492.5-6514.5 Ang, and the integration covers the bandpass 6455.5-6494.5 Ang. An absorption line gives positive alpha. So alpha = 0.5 Ang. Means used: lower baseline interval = 12.6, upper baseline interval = 11.9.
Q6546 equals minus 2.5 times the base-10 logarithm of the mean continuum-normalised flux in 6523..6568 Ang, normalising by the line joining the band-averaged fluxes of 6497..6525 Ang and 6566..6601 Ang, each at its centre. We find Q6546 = 0.07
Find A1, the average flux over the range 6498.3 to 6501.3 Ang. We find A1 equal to 11.9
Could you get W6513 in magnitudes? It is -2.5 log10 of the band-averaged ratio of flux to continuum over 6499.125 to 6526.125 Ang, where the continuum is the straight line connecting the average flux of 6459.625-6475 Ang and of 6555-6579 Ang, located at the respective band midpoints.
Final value -0.06 mag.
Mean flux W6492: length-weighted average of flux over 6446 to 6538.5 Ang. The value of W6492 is 12.1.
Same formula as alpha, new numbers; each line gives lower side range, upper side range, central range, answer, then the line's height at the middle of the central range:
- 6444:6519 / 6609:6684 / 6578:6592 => -1.06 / 12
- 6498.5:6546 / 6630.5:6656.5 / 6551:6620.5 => 1.28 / 12.1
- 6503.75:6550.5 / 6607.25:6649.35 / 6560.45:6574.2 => 1.47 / 12.1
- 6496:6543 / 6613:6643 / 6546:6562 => 1.69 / 12.1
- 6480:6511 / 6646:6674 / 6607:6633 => -1.00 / 11.8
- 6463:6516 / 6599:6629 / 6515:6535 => 0.37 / 12.1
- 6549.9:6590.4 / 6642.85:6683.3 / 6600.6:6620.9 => -1.00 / 11.6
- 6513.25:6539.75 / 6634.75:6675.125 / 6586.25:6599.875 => -0.70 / 11.9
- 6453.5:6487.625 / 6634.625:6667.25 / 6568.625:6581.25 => 0.21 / 12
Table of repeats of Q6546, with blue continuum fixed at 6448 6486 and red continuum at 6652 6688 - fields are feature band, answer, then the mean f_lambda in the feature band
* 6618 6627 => -0.05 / 12.4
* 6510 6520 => 0.01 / 12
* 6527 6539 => 0.00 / 12.1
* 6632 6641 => -0.04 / 12.2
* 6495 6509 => 0.03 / 11.9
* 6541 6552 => -0.01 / 12.2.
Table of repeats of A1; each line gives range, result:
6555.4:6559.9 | 10.8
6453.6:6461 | 12.4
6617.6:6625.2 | 12.8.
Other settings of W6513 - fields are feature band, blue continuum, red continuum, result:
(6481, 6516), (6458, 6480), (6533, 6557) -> -0.005 mag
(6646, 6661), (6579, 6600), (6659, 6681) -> -0.005 mag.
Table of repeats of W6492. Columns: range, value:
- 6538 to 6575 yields 11.2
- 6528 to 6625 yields 12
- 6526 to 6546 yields 12.1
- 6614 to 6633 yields 12.4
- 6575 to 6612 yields 12.4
